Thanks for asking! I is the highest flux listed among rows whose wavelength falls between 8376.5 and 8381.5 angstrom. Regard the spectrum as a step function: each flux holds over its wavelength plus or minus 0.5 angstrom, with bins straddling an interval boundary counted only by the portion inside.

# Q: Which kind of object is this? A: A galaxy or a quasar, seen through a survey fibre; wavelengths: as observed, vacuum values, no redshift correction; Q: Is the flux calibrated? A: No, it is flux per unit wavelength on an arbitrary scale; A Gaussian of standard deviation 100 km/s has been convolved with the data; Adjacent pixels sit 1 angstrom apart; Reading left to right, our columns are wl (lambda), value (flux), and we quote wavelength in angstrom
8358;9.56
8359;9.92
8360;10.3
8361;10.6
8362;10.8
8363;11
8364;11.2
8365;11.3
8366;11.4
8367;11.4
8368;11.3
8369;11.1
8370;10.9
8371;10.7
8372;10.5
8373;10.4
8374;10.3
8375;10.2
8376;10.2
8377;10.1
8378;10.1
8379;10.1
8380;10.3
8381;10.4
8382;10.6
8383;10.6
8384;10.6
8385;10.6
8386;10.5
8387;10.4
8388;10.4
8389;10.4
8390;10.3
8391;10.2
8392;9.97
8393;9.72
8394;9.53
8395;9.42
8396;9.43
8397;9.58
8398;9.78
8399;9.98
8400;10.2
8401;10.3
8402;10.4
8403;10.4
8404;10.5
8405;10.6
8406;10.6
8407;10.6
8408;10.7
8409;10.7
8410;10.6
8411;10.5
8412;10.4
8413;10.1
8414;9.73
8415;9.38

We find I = 10.4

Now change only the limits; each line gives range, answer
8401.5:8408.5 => 10.7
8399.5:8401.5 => 10.3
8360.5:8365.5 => 11.3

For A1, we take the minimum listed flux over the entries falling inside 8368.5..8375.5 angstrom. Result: 10.2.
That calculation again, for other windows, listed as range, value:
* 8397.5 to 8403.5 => 9.78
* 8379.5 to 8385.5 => 10.3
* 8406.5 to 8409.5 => 10.6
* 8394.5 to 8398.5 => 9.42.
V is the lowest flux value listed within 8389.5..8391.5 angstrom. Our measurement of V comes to 10.2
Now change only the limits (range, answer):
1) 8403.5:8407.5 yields 10.5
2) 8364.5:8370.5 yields 10.9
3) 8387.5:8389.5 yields 10.4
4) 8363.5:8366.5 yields 11.2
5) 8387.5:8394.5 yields 9.53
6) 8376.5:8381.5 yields 10.1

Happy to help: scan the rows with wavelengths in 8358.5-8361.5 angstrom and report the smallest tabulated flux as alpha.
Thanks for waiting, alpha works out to 9.92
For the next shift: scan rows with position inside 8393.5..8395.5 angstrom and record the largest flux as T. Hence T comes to 9.53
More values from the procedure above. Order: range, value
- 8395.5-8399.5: 9.98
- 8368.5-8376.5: 11.1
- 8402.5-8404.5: 10.5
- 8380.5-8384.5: 10.6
